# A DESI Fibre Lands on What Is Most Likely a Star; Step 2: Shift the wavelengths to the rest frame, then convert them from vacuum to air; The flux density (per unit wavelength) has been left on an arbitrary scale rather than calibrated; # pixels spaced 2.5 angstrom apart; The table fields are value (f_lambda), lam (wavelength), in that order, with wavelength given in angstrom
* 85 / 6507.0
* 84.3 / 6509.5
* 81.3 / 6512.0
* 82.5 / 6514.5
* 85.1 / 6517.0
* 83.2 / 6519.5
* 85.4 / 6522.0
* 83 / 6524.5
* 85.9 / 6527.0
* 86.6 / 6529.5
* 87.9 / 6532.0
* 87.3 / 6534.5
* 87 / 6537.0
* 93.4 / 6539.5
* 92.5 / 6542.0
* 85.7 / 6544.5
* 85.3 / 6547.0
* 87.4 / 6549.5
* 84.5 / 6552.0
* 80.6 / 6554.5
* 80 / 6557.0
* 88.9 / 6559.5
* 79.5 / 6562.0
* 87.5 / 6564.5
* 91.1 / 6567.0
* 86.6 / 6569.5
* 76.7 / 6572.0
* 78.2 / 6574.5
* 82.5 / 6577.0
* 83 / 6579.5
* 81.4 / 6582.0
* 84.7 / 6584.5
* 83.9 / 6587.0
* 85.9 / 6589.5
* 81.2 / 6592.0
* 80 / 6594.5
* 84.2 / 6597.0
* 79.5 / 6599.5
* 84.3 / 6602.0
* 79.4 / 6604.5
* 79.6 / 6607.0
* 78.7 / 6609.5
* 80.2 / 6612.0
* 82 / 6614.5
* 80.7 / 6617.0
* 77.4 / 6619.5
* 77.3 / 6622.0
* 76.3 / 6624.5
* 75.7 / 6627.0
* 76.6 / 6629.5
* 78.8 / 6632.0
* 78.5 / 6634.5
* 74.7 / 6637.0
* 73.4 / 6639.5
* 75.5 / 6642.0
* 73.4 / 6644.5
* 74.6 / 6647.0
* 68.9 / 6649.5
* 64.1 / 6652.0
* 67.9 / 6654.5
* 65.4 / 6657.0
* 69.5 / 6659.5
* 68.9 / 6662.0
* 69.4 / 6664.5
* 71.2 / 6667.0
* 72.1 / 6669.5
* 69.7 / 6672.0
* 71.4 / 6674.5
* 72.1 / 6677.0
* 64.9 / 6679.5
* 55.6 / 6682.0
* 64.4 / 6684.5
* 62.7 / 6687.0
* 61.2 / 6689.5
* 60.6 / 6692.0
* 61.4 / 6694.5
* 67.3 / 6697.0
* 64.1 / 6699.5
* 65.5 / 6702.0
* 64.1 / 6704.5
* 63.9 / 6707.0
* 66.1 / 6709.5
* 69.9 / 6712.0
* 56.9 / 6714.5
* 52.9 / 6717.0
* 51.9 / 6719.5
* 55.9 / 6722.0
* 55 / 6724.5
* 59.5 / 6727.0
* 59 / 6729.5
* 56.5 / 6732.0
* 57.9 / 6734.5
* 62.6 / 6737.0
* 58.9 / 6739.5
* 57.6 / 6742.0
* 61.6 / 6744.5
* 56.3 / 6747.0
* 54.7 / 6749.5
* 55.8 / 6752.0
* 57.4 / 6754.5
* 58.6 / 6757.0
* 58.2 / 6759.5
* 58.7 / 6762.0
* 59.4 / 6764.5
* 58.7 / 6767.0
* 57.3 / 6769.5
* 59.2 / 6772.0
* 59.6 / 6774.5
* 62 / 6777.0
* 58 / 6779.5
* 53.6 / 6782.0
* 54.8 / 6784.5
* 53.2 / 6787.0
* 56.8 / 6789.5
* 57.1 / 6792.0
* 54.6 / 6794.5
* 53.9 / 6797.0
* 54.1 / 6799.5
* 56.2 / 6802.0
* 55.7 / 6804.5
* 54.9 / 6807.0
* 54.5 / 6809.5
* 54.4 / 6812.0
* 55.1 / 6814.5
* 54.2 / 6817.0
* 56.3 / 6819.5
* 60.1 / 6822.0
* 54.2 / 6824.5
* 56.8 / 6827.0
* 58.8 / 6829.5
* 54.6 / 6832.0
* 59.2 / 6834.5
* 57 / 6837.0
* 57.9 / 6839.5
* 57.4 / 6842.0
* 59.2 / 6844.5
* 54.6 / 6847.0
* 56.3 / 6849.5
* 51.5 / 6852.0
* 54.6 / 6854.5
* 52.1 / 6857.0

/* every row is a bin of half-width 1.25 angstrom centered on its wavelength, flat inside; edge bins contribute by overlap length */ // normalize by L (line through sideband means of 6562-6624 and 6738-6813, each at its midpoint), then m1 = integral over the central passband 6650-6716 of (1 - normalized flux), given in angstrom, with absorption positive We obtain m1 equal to 3.54 angstrom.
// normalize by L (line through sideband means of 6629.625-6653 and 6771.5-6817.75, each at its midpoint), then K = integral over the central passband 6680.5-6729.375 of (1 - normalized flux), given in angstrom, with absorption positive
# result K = 4.0 angstrom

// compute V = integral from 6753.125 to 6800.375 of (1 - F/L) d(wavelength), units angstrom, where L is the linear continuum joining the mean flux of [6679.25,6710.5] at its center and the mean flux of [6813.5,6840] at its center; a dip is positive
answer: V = 1.62 angstrom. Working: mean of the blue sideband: 63.1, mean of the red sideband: 56.7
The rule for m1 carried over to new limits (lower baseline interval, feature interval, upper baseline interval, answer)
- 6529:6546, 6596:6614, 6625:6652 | -0.4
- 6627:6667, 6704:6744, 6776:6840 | 3.2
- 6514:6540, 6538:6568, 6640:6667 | -1.3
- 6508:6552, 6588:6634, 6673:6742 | -3.1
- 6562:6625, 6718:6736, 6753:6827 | 2.2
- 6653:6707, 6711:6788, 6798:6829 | 3.6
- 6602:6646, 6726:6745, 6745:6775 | 0.7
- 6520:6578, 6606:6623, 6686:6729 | -0.9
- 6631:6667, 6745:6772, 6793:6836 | 1.5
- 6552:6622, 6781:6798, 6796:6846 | 1.4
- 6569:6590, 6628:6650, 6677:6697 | -1.2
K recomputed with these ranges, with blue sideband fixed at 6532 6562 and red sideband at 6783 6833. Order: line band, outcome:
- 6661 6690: 1.67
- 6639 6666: 1.42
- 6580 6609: -0.49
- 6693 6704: 0.64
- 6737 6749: 0.84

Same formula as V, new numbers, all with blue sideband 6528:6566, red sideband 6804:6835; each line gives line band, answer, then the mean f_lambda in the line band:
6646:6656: 0.8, 68.6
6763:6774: 0.5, 58.7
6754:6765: 0.7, 58.5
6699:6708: 0.6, 64.4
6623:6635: 0.0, 77.1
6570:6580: 0.3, 80.4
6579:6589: -0.2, 83.5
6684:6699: 1.6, 62.9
